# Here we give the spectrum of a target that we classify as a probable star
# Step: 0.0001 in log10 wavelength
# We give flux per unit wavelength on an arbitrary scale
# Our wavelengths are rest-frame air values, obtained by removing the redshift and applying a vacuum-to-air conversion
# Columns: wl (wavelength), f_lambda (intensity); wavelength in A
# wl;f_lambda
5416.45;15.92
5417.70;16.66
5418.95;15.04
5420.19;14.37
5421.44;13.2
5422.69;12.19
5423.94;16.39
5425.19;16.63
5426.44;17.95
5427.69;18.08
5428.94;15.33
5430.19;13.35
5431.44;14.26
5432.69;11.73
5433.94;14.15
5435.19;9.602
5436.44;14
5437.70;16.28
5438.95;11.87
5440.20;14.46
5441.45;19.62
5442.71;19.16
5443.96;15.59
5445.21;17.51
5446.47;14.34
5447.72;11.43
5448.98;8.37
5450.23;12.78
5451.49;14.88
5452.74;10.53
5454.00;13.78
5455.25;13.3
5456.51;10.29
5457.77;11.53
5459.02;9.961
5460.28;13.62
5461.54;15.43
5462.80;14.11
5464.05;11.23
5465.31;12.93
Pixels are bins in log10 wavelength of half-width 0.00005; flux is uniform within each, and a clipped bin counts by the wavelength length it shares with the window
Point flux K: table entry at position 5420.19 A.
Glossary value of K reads 14.37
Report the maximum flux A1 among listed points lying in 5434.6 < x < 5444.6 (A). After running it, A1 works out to 19.62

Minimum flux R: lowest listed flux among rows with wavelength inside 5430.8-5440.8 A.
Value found 9.602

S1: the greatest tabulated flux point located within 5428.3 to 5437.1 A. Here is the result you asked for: 15.33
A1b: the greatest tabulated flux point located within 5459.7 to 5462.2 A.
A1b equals 15.43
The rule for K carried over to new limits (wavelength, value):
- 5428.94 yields 15.33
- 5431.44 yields 14.26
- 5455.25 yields 13.3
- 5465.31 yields 12.93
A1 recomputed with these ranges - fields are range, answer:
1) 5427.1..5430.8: 18.08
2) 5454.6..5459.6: 13.3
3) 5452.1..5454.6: 13.78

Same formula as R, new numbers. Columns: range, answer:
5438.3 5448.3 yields 11.43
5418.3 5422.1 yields 13.2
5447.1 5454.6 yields 8.37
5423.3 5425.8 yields 16.39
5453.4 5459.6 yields 9.961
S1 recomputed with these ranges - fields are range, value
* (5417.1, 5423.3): 16.66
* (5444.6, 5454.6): 17.51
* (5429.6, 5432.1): 14.26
